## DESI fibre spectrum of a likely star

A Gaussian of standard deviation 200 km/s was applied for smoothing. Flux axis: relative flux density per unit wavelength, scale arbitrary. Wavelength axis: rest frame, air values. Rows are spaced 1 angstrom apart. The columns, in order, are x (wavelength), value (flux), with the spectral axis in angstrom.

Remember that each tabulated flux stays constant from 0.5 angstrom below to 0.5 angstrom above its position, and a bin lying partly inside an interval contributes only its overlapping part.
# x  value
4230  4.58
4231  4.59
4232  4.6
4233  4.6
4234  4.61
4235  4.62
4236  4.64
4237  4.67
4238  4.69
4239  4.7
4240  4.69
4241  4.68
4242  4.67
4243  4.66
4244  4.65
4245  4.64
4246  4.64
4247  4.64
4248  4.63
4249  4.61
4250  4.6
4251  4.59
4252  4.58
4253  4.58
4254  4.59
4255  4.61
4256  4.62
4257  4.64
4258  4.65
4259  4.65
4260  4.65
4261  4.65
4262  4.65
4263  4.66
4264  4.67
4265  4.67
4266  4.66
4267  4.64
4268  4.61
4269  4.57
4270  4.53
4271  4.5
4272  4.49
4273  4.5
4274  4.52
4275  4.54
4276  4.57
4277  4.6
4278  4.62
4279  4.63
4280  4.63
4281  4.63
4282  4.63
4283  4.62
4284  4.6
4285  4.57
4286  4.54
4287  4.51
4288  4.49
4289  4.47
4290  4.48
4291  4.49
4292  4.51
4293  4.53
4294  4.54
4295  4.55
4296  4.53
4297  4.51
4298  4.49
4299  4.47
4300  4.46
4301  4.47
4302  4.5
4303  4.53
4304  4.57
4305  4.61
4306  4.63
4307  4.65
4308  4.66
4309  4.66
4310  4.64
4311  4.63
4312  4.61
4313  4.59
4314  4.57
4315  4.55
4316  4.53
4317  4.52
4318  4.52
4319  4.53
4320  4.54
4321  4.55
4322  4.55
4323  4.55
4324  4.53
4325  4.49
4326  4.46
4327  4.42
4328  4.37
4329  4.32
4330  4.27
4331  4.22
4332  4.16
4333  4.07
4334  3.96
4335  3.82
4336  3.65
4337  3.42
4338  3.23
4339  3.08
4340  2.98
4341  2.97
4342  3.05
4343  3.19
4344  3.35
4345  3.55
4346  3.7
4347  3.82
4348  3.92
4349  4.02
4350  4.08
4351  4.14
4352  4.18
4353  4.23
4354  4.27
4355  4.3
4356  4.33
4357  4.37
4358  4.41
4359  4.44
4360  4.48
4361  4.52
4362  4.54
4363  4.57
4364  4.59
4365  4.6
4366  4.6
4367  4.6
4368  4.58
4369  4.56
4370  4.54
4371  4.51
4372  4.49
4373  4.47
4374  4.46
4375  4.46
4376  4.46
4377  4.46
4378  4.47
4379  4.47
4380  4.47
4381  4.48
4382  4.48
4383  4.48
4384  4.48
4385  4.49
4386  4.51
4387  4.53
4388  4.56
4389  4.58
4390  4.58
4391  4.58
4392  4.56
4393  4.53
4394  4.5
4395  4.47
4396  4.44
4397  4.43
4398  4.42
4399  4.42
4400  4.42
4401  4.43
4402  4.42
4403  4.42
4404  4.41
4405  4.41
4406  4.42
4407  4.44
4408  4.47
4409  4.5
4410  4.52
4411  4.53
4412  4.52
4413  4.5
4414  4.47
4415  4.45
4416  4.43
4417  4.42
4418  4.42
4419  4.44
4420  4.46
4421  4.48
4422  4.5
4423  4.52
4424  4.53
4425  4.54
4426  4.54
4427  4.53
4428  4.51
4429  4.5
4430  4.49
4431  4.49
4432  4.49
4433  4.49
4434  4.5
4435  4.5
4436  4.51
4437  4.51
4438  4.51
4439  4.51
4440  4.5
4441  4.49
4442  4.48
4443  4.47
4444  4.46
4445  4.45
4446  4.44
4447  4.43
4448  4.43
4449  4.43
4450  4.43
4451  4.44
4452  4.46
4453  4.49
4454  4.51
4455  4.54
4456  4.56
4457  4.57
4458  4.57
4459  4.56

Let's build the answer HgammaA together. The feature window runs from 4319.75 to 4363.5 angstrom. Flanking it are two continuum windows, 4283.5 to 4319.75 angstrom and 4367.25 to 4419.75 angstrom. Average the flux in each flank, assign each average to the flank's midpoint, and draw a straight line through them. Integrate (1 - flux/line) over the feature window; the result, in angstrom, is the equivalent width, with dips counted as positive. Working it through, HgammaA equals 4.59 angstrom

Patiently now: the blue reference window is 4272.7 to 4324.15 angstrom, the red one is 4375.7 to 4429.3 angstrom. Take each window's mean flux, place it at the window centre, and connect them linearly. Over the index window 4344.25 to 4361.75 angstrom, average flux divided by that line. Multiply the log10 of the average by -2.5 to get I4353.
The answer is 0.09 mag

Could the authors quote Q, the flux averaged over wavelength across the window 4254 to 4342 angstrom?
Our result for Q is 4.43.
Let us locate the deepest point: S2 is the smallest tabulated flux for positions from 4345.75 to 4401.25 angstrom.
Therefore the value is 3.7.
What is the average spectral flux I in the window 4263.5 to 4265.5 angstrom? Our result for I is 4.67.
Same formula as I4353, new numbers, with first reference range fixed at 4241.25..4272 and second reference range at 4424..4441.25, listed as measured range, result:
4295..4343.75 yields 0.081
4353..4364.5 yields 0.031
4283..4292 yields 0.019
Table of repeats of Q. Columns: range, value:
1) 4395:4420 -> 4.45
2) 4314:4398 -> 4.27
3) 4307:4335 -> 4.45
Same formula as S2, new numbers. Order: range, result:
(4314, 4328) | 4.37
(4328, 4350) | 2.97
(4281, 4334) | 3.96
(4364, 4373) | 4.47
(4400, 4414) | 4.41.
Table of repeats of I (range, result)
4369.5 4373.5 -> 4.5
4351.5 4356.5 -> 4.26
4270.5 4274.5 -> 4.5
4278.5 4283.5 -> 4.63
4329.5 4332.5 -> 4.22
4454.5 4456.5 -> 4.55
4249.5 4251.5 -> 4.59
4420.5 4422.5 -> 4.49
